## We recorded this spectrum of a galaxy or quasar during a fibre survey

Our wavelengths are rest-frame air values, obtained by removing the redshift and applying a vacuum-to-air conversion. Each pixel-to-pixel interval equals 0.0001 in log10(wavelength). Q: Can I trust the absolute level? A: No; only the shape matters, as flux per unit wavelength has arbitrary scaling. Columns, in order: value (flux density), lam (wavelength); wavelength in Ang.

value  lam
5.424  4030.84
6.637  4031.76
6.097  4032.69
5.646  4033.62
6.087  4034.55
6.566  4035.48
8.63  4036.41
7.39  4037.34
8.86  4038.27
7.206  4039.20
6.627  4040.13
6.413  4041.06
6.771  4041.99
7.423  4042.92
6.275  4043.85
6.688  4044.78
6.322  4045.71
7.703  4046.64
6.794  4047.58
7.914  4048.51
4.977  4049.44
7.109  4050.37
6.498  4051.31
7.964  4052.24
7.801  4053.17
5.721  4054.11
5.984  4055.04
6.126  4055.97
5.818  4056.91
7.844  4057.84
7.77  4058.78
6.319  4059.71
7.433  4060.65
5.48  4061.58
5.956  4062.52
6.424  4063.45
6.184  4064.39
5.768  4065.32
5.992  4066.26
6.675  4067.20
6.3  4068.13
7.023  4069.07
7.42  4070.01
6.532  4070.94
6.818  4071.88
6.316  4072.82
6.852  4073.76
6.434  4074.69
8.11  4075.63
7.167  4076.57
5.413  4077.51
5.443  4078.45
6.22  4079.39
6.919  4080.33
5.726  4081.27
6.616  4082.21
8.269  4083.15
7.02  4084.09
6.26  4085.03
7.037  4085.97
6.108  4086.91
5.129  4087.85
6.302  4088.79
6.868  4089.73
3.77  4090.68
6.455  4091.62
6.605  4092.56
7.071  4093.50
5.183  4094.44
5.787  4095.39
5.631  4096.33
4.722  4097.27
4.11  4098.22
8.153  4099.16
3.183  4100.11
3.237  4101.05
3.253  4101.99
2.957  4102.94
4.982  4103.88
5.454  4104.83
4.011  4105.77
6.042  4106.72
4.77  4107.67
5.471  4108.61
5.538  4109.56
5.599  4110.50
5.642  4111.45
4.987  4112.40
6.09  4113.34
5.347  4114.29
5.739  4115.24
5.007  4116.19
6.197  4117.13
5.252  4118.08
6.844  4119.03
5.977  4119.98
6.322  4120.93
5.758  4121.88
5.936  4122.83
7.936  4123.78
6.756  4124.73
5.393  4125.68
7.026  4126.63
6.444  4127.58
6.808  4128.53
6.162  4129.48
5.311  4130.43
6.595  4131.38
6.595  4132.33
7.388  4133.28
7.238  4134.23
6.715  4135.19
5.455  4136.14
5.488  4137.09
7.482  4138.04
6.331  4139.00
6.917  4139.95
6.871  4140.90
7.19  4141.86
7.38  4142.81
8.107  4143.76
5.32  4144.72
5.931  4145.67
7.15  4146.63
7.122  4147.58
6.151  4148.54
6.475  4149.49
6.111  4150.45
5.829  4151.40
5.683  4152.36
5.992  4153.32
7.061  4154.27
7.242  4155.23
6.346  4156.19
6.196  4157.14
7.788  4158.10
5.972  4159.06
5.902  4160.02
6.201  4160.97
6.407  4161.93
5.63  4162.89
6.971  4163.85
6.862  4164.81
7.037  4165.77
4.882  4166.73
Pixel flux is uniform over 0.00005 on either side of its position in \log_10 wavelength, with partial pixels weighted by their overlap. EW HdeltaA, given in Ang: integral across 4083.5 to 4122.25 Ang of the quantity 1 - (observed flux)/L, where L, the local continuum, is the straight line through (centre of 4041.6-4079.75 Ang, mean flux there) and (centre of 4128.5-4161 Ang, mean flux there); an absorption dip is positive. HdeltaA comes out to 6.3 Ang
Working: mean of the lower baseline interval 6.63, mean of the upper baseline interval 6.53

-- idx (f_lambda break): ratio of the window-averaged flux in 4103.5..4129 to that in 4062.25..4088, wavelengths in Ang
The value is 0.89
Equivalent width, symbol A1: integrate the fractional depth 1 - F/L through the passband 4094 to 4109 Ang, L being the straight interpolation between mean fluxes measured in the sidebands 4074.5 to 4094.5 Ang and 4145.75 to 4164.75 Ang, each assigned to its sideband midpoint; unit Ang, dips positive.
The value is 3.7 Ang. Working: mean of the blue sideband 6.39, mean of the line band 4.8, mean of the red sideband 6.43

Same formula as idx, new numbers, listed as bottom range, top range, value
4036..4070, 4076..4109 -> 0.83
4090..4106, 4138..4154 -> 1.31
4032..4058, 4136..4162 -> 0.96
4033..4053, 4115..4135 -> 0.91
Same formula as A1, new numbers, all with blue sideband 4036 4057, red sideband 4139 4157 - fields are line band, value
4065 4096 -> 1.8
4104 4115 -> 2.2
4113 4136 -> 1.4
